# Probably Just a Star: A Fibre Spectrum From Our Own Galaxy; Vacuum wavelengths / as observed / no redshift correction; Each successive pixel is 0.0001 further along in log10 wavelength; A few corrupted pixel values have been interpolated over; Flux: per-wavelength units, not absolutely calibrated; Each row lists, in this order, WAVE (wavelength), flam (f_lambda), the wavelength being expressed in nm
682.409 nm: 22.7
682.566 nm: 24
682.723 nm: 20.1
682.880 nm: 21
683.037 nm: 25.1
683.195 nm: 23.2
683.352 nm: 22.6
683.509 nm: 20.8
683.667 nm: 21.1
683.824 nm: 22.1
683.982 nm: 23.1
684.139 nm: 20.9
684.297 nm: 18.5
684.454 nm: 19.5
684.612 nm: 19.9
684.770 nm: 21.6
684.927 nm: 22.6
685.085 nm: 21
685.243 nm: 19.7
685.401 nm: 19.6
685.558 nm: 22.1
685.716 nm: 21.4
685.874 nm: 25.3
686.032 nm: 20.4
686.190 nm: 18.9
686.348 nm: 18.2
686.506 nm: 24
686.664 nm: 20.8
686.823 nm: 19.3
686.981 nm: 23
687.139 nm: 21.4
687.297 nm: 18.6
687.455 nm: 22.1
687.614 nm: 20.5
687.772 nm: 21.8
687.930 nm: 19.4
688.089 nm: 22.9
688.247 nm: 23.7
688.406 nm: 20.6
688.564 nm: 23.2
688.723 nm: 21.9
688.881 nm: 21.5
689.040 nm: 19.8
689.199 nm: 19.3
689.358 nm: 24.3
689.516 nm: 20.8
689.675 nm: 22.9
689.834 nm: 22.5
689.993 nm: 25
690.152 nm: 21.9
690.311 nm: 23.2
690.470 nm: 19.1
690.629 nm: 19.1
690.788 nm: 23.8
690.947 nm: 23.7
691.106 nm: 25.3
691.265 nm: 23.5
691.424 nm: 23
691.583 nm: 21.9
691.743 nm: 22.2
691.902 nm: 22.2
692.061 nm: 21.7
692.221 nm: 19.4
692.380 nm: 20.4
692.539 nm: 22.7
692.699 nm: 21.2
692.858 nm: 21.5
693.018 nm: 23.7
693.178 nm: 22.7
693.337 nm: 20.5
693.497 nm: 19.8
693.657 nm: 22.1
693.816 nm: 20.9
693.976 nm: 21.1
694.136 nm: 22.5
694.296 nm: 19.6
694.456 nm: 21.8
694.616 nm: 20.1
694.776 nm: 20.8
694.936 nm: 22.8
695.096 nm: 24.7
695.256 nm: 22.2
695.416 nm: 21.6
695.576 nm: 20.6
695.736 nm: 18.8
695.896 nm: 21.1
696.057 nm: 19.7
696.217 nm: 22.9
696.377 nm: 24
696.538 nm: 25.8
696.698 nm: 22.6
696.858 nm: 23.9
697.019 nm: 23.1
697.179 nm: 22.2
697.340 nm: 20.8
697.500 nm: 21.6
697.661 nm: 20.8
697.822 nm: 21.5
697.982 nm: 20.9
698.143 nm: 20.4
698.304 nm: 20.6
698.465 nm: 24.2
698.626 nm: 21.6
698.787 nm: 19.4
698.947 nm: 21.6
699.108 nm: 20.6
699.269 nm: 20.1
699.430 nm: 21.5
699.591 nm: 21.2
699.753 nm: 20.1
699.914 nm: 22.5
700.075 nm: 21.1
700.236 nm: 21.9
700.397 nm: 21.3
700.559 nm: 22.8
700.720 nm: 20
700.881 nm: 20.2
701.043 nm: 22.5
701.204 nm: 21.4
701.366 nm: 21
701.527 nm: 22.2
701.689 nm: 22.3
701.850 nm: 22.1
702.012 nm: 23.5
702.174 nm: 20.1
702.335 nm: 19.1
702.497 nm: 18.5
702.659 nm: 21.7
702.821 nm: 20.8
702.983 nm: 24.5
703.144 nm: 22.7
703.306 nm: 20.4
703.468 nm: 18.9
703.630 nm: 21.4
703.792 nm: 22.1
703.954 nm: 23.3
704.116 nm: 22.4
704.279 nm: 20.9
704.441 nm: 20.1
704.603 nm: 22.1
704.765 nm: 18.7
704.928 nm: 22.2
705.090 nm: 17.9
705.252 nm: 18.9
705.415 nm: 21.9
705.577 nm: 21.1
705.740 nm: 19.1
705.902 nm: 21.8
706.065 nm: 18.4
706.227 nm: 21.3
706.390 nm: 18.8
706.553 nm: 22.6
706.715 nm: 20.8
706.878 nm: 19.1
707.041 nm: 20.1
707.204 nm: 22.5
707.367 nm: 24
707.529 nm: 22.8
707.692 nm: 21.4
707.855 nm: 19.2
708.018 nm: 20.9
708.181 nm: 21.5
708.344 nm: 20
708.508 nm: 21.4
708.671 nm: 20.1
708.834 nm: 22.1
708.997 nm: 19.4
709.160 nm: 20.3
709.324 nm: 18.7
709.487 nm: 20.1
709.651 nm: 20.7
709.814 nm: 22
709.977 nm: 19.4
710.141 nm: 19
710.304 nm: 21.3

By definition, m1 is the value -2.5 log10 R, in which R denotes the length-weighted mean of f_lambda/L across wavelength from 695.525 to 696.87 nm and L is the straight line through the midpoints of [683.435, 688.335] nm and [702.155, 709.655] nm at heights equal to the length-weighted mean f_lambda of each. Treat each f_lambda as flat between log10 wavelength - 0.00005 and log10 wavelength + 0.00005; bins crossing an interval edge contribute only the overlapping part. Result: -0.06 mag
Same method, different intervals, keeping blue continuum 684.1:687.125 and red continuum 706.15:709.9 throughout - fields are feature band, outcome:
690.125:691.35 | -0.08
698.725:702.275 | -0.02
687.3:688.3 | -0.03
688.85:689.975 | -0.04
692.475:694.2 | -0.04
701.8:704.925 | -0.02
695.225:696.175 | 0.01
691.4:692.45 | -0.03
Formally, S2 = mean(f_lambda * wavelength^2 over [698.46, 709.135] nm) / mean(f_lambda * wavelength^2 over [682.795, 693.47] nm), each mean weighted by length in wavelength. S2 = 1.0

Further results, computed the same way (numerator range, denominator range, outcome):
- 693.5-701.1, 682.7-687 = 1.05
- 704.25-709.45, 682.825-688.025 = 1.03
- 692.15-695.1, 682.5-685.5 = 1.03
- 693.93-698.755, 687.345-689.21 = 1.04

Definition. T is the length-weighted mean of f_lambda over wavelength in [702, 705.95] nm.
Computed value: 20.9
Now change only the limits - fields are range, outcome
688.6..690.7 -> 21.7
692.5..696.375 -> 21.5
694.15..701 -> 21.6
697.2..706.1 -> 21.1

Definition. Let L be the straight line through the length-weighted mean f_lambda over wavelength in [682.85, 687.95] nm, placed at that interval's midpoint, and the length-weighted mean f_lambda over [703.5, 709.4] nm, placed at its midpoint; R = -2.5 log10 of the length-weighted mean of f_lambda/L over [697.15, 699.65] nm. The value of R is -0.01 mag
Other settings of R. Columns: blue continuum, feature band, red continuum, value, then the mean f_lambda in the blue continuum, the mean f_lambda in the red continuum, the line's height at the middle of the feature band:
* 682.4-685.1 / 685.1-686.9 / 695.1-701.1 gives 0.039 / 21.6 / 21.6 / 21.6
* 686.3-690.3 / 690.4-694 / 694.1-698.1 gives -0.005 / 21.6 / 21.8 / 21.7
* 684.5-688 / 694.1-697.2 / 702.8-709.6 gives -0.056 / 21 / 20.9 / 20.9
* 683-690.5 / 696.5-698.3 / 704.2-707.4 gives -0.052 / 21.5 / 20.6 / 21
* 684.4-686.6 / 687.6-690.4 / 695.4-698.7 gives -0.035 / 21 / 21.8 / 21.3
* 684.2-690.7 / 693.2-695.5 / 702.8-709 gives -0.018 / 21.3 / 21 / 21.2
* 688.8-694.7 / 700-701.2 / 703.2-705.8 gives -0.018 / 21.8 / 20.7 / 21.1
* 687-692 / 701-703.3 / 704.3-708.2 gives -0.027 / 22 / 20.7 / 21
